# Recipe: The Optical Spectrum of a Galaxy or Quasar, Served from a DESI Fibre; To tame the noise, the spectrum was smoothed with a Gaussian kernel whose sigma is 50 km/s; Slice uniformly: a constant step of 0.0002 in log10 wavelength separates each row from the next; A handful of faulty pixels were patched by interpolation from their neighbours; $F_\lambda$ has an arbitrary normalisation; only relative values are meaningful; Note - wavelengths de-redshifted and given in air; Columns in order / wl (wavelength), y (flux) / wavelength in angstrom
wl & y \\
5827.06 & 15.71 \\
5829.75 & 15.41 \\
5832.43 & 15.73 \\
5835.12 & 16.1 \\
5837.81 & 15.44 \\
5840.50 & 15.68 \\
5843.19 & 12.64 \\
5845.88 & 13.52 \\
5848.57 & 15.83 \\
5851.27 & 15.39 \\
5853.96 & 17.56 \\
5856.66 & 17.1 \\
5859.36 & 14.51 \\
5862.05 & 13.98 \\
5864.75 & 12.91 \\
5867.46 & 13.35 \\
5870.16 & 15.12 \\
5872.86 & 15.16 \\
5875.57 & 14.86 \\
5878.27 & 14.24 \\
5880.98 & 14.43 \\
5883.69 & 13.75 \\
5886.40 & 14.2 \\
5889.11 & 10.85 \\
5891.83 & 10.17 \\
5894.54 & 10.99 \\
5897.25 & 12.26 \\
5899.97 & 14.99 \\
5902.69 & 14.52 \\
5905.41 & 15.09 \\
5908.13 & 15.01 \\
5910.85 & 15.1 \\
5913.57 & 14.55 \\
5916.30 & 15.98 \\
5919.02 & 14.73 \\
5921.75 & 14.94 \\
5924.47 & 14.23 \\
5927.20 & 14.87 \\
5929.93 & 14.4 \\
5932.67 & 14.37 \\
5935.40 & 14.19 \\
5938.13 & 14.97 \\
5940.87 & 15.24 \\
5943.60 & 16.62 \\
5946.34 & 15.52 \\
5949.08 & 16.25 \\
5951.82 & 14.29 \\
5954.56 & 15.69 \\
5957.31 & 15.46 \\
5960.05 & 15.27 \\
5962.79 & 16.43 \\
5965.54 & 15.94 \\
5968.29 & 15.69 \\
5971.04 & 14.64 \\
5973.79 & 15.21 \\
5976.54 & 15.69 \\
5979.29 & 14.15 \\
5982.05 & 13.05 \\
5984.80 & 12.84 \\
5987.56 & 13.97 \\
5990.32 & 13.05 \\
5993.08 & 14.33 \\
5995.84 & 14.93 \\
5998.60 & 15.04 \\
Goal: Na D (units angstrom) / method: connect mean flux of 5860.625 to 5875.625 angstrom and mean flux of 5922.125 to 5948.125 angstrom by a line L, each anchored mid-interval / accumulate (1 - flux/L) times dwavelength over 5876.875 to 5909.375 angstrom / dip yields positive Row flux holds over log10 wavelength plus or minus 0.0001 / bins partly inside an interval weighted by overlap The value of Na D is 2.47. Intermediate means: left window 14.2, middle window 13.4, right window 15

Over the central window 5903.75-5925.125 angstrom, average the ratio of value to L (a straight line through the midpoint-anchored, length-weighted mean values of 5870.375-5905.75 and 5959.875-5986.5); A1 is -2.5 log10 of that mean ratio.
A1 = -0.08 mag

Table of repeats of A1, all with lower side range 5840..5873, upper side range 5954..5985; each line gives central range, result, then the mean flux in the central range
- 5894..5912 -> 0.059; 14.1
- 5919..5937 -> 0.033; 14.5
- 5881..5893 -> 0.187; 12.5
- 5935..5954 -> -0.026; 15.4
